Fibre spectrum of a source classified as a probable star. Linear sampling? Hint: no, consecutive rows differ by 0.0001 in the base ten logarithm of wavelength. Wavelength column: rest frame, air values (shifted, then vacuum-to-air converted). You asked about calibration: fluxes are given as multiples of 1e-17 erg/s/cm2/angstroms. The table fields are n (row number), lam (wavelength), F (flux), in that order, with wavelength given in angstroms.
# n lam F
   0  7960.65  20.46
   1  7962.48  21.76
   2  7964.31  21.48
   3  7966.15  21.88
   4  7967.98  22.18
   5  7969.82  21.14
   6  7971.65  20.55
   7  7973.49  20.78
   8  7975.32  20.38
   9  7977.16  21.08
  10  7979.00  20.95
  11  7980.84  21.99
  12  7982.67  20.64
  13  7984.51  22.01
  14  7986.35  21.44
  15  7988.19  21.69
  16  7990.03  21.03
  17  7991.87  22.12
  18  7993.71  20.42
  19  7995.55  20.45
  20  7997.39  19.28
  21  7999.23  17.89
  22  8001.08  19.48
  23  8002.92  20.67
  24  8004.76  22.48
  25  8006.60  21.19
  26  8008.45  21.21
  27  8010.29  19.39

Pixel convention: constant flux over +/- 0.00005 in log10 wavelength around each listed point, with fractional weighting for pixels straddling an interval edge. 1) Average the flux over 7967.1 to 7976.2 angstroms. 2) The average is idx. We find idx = 21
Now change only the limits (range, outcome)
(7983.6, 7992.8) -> 21.7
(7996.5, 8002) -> 18.9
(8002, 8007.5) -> 21.5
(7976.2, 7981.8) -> 21.3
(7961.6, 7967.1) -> 21.7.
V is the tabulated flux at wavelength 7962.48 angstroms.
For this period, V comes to 21.76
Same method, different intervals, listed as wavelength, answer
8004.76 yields 22.48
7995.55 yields 20.45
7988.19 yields 21.69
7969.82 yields 21.14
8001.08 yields 19.48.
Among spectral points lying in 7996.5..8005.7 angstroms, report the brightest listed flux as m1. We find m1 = 22.48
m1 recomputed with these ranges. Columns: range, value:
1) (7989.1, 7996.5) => 22.12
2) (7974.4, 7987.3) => 22.01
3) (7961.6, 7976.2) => 22.18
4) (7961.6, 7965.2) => 21.76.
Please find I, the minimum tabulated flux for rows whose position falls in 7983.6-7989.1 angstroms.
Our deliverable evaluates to 21.44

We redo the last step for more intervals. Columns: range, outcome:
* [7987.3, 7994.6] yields 20.42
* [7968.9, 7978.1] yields 20.38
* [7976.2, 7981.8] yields 20.95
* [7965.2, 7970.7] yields 21.14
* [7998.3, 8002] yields 17.89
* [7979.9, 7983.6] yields 20.64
